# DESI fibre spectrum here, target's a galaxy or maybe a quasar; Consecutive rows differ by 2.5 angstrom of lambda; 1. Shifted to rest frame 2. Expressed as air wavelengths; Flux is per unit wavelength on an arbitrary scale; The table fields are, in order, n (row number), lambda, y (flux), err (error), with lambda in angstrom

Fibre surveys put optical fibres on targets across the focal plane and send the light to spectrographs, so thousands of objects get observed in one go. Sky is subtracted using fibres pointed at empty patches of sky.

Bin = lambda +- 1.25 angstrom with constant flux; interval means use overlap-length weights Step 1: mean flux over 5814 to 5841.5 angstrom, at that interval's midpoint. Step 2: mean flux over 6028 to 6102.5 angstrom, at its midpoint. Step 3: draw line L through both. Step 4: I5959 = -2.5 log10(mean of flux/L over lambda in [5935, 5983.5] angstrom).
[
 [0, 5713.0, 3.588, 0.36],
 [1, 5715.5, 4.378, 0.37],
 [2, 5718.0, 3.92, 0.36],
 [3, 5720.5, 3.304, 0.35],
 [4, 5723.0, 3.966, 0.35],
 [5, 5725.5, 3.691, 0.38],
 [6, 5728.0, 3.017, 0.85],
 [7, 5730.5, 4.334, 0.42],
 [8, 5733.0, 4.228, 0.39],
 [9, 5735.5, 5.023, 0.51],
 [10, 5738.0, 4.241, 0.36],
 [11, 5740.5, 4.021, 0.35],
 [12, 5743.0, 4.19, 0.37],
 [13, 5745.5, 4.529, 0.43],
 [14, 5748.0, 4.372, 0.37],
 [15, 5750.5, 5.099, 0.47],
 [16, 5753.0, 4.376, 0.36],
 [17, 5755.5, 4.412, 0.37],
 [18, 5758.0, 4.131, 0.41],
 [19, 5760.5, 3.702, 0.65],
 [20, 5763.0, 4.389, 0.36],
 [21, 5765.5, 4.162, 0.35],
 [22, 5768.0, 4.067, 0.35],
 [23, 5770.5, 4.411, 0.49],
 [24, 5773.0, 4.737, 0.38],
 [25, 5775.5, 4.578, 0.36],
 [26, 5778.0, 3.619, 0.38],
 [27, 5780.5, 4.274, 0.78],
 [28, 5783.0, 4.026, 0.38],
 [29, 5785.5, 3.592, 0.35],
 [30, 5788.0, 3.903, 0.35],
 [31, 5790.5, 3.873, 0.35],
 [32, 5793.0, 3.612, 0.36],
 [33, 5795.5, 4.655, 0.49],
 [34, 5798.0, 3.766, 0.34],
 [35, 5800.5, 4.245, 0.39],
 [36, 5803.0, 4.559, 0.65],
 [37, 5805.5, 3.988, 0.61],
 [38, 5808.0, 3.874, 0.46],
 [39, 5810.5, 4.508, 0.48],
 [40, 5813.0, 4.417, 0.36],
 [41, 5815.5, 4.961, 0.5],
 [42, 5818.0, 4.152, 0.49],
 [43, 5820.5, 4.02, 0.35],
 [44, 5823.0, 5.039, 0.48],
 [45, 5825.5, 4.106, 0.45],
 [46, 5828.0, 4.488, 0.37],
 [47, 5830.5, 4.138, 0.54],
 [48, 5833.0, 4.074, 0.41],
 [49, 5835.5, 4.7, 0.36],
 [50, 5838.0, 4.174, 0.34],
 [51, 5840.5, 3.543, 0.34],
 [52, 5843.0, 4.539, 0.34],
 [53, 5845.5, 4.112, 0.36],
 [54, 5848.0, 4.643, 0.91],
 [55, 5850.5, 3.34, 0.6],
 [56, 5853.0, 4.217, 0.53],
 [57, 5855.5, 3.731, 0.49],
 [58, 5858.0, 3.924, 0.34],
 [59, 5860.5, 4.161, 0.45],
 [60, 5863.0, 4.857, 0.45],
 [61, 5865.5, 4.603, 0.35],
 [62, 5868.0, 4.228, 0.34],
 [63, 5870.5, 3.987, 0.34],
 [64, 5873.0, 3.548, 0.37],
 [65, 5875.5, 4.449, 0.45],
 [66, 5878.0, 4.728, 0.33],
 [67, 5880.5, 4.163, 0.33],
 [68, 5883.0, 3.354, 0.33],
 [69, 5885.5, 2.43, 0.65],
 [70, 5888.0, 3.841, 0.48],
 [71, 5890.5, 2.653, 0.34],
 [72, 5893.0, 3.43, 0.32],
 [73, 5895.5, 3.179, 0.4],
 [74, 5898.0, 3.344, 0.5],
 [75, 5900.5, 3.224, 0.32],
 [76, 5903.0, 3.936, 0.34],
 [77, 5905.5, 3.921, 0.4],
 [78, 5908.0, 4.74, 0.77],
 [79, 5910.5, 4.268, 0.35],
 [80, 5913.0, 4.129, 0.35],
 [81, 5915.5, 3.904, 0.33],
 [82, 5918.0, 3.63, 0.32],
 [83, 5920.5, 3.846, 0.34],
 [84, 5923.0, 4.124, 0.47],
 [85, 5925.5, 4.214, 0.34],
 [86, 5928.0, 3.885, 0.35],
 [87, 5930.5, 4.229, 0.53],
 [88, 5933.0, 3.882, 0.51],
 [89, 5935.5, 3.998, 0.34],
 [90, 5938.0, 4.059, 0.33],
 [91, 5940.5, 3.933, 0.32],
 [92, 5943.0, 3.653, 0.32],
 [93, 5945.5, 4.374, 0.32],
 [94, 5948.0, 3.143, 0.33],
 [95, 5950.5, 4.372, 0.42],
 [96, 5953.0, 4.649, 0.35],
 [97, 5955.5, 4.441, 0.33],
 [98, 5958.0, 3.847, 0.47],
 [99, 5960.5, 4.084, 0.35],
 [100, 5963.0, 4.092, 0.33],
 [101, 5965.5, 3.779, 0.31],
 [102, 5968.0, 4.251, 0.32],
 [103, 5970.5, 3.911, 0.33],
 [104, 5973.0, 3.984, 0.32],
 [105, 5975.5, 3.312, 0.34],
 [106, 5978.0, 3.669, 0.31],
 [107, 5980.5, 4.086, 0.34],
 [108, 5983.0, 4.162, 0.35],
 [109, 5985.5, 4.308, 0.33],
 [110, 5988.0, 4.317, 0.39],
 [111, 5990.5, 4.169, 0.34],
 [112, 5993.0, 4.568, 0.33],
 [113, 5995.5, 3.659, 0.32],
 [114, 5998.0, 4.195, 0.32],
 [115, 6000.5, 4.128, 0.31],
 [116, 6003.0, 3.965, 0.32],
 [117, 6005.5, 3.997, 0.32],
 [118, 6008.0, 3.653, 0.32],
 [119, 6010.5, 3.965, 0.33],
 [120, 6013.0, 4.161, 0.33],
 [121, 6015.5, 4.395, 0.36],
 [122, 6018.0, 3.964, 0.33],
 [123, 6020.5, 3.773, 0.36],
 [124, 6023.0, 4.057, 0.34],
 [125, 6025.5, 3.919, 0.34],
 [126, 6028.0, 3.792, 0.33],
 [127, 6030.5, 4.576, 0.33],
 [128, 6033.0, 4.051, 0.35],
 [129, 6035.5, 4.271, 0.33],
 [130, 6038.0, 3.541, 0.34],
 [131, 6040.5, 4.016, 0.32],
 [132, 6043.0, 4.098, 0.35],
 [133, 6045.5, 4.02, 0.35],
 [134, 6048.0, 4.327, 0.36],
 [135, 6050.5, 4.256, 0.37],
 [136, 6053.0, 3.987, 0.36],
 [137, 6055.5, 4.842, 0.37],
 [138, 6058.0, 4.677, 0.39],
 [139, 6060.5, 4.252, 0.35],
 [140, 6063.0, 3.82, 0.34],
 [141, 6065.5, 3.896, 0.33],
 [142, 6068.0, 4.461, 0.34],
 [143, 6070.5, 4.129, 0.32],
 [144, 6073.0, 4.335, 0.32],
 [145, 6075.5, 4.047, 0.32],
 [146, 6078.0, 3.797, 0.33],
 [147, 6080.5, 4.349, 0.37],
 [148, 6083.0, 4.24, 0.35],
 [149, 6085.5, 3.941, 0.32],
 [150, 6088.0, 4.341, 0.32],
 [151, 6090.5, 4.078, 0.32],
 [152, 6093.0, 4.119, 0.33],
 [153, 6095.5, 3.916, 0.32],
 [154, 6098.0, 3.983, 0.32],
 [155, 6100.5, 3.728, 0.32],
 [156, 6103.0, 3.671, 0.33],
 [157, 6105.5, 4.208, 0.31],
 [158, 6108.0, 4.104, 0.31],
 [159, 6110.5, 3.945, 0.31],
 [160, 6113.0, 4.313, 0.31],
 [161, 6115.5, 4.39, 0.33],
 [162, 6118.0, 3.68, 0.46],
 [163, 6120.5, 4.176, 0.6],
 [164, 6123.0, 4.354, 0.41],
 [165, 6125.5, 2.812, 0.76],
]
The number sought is 0.06 mag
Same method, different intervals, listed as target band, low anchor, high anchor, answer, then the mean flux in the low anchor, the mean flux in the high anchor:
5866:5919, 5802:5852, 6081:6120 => 0.12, 4.27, 4.05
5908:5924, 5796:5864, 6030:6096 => 0.04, 4.23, 4.16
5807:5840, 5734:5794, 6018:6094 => -0.03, 4.23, 4.13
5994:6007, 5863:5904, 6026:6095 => 0.00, 3.73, 4.15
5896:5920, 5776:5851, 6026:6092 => 0.08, 4.18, 4.16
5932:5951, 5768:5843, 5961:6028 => 0.04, 4.21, 4.01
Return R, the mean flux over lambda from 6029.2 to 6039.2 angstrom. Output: 4.11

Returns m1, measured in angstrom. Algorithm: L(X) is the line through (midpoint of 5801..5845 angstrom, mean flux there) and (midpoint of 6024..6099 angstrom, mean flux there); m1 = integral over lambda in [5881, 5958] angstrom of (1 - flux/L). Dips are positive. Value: 7.4 angstrom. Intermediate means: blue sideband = 4.31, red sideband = 4.14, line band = 3.83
